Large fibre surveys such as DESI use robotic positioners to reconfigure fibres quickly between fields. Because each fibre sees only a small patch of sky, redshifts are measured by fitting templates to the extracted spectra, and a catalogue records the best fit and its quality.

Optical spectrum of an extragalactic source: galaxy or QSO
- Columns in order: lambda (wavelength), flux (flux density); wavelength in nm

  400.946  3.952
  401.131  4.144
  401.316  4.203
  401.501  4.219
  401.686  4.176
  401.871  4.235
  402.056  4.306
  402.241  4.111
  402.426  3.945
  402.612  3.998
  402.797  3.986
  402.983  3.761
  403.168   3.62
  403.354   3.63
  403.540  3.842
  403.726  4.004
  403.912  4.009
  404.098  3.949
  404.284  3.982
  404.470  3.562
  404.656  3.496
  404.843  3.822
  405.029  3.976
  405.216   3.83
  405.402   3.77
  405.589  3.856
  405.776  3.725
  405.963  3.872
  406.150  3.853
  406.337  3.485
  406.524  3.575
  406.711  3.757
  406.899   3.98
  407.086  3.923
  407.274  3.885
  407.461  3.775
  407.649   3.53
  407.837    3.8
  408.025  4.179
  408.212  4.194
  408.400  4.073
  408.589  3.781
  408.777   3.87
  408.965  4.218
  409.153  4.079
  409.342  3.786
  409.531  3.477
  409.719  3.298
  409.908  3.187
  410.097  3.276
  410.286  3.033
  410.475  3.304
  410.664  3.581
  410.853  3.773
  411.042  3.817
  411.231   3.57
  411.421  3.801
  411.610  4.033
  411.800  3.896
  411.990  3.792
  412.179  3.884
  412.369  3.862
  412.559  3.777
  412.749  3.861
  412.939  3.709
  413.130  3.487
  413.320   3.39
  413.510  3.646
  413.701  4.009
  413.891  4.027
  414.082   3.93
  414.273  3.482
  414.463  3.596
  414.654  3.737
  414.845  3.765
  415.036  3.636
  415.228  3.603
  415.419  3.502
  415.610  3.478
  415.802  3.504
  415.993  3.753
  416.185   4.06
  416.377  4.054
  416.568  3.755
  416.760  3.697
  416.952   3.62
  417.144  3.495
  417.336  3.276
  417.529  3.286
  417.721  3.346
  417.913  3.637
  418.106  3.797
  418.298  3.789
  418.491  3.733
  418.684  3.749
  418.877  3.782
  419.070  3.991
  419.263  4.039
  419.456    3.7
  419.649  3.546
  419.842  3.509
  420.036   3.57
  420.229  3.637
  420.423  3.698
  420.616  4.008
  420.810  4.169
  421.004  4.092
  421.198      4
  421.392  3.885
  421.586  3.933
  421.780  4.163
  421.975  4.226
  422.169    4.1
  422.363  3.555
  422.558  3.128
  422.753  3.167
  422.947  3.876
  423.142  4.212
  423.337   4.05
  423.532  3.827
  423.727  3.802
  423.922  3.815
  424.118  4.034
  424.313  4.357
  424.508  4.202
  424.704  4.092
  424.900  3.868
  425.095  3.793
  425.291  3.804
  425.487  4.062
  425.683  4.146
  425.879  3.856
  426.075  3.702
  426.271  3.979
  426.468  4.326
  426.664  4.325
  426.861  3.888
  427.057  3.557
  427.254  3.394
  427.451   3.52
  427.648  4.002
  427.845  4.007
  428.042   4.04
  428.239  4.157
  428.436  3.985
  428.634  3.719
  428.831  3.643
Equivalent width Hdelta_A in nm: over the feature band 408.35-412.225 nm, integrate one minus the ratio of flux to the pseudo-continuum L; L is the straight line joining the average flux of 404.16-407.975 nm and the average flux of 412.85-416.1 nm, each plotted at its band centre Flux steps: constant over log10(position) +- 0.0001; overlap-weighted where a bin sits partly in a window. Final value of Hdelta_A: 0.04 nm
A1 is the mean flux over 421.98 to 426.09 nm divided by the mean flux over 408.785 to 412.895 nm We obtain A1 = 1.1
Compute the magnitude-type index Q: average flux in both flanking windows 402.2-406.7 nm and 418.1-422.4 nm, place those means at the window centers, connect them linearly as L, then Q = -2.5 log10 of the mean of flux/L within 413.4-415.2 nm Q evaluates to 0.027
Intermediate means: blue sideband 3.81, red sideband 3.86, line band 3.75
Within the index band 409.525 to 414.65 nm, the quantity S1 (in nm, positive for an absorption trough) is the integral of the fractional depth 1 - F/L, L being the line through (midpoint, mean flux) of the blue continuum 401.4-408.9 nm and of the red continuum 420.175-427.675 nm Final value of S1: 0.31 nm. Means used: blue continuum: 3.89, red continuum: 3.9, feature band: 3.65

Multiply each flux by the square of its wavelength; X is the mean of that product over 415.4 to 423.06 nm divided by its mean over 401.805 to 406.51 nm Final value 1.04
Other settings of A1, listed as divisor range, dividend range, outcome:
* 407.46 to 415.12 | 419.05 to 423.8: 1.03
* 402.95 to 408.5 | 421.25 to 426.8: 1.03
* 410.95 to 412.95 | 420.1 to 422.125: 1.04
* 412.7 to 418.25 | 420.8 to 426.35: 1.07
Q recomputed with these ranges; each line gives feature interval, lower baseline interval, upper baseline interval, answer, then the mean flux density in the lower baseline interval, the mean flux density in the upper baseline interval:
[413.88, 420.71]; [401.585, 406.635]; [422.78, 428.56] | 0.07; 3.87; 3.94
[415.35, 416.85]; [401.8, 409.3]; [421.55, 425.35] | 0.05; 3.88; 3.9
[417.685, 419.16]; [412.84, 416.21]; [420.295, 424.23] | 0.01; 3.68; 3.89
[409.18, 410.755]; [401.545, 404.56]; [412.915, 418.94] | 0.12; 3.95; 3.67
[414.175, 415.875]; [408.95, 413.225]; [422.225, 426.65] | 0.04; 3.66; 3.9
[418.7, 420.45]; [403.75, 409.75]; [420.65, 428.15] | 0.05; 3.83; 3.92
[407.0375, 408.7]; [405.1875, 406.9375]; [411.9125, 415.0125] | -0.04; 3.76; 3.75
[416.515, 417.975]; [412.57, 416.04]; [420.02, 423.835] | 0.07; 3.67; 3.86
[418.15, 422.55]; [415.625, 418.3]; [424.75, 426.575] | -0.02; 3.64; 3.96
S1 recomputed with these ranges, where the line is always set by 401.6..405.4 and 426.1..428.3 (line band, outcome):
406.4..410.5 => 0.187 nm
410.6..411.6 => 0.044 nm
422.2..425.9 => 0.031 nm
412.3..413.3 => 0.051 nm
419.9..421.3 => 0.015 nm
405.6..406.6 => 0.049 nm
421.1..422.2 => -0.038 nm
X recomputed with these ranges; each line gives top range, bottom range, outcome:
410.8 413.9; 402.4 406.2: 1.03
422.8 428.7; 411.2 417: 1.11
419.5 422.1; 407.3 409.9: 1.07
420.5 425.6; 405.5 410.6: 1.13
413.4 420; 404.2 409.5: 1.01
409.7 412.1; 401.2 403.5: 0.93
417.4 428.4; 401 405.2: 1.07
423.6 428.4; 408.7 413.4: 1.15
